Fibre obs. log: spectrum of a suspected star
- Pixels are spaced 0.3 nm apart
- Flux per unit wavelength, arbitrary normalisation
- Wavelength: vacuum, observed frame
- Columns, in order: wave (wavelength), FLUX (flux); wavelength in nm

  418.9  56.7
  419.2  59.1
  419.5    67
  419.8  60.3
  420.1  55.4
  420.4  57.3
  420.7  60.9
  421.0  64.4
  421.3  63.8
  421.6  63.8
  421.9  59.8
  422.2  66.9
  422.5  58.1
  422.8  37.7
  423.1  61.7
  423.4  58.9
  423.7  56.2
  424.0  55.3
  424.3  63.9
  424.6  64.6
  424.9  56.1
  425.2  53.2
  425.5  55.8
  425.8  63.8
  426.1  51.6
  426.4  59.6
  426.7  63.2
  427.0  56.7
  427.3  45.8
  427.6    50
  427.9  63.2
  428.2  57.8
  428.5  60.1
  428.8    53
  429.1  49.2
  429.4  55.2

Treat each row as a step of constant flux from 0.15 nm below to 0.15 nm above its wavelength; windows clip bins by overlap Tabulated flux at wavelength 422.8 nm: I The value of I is 37.7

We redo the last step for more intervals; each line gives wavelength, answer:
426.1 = 51.6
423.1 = 61.7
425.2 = 53.2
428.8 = 53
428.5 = 60.1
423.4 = 58.9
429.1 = 49.2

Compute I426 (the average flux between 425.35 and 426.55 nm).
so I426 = 57.7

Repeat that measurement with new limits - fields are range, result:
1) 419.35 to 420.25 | 60.9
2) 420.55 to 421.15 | 62.6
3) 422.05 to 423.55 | 56.7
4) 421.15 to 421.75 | 63.8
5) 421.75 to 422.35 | 63.3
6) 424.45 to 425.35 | 58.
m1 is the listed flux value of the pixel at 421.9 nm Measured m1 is 59.8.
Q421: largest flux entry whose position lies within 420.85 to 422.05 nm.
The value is 64.4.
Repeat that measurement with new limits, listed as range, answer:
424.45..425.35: 64.6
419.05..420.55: 67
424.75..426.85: 63.8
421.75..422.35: 66.9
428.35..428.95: 60.1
